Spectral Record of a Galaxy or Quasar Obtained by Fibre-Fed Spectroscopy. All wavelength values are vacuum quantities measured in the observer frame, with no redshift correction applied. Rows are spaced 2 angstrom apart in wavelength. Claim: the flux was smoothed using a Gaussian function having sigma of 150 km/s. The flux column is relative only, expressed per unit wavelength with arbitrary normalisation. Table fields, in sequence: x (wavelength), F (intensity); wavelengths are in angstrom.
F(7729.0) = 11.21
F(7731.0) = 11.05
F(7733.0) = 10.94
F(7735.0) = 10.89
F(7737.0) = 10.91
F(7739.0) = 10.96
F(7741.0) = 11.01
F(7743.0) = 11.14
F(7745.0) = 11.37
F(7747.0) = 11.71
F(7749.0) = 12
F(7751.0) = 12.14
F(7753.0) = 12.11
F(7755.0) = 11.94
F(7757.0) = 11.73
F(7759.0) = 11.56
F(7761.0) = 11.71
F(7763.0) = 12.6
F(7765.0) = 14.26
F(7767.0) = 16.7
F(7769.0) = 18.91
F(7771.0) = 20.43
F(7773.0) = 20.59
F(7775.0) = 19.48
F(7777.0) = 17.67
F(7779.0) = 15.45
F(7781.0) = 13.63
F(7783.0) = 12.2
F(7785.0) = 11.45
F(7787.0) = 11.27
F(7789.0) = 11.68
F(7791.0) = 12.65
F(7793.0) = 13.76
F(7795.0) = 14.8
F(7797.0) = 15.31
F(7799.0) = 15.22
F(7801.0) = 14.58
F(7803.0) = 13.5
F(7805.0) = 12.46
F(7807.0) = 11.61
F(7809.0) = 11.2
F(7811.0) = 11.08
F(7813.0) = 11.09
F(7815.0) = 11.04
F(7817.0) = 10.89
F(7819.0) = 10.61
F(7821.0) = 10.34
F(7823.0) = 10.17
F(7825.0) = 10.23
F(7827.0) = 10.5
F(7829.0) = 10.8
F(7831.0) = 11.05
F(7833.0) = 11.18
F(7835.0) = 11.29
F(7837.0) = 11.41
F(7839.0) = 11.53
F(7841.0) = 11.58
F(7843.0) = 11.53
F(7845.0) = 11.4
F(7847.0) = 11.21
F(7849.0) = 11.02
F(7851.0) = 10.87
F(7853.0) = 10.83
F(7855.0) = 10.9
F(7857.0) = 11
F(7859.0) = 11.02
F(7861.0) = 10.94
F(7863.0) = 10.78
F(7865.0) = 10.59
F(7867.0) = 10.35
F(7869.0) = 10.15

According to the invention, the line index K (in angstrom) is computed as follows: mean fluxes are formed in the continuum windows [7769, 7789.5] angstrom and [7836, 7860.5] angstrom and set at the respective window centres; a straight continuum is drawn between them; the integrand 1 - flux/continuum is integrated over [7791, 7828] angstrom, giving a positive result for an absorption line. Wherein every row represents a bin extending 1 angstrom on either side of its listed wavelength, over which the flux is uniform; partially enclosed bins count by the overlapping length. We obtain 4.3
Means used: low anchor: 15.6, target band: 12.1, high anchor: 11.2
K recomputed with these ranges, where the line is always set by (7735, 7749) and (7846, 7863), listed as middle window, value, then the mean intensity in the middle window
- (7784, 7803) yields -4.0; 13.4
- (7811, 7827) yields 0.6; 10.6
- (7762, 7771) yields -4.0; 16.2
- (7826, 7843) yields -0.3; 11.2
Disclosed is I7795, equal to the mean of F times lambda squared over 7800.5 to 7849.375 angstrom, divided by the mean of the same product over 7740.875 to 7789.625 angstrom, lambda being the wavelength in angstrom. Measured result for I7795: 0.83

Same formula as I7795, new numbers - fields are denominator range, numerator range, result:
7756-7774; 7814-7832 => 0.70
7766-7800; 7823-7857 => 0.73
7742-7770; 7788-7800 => 1.09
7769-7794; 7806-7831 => 0.72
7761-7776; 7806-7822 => 0.65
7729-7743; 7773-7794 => 1.31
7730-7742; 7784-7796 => 1.17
